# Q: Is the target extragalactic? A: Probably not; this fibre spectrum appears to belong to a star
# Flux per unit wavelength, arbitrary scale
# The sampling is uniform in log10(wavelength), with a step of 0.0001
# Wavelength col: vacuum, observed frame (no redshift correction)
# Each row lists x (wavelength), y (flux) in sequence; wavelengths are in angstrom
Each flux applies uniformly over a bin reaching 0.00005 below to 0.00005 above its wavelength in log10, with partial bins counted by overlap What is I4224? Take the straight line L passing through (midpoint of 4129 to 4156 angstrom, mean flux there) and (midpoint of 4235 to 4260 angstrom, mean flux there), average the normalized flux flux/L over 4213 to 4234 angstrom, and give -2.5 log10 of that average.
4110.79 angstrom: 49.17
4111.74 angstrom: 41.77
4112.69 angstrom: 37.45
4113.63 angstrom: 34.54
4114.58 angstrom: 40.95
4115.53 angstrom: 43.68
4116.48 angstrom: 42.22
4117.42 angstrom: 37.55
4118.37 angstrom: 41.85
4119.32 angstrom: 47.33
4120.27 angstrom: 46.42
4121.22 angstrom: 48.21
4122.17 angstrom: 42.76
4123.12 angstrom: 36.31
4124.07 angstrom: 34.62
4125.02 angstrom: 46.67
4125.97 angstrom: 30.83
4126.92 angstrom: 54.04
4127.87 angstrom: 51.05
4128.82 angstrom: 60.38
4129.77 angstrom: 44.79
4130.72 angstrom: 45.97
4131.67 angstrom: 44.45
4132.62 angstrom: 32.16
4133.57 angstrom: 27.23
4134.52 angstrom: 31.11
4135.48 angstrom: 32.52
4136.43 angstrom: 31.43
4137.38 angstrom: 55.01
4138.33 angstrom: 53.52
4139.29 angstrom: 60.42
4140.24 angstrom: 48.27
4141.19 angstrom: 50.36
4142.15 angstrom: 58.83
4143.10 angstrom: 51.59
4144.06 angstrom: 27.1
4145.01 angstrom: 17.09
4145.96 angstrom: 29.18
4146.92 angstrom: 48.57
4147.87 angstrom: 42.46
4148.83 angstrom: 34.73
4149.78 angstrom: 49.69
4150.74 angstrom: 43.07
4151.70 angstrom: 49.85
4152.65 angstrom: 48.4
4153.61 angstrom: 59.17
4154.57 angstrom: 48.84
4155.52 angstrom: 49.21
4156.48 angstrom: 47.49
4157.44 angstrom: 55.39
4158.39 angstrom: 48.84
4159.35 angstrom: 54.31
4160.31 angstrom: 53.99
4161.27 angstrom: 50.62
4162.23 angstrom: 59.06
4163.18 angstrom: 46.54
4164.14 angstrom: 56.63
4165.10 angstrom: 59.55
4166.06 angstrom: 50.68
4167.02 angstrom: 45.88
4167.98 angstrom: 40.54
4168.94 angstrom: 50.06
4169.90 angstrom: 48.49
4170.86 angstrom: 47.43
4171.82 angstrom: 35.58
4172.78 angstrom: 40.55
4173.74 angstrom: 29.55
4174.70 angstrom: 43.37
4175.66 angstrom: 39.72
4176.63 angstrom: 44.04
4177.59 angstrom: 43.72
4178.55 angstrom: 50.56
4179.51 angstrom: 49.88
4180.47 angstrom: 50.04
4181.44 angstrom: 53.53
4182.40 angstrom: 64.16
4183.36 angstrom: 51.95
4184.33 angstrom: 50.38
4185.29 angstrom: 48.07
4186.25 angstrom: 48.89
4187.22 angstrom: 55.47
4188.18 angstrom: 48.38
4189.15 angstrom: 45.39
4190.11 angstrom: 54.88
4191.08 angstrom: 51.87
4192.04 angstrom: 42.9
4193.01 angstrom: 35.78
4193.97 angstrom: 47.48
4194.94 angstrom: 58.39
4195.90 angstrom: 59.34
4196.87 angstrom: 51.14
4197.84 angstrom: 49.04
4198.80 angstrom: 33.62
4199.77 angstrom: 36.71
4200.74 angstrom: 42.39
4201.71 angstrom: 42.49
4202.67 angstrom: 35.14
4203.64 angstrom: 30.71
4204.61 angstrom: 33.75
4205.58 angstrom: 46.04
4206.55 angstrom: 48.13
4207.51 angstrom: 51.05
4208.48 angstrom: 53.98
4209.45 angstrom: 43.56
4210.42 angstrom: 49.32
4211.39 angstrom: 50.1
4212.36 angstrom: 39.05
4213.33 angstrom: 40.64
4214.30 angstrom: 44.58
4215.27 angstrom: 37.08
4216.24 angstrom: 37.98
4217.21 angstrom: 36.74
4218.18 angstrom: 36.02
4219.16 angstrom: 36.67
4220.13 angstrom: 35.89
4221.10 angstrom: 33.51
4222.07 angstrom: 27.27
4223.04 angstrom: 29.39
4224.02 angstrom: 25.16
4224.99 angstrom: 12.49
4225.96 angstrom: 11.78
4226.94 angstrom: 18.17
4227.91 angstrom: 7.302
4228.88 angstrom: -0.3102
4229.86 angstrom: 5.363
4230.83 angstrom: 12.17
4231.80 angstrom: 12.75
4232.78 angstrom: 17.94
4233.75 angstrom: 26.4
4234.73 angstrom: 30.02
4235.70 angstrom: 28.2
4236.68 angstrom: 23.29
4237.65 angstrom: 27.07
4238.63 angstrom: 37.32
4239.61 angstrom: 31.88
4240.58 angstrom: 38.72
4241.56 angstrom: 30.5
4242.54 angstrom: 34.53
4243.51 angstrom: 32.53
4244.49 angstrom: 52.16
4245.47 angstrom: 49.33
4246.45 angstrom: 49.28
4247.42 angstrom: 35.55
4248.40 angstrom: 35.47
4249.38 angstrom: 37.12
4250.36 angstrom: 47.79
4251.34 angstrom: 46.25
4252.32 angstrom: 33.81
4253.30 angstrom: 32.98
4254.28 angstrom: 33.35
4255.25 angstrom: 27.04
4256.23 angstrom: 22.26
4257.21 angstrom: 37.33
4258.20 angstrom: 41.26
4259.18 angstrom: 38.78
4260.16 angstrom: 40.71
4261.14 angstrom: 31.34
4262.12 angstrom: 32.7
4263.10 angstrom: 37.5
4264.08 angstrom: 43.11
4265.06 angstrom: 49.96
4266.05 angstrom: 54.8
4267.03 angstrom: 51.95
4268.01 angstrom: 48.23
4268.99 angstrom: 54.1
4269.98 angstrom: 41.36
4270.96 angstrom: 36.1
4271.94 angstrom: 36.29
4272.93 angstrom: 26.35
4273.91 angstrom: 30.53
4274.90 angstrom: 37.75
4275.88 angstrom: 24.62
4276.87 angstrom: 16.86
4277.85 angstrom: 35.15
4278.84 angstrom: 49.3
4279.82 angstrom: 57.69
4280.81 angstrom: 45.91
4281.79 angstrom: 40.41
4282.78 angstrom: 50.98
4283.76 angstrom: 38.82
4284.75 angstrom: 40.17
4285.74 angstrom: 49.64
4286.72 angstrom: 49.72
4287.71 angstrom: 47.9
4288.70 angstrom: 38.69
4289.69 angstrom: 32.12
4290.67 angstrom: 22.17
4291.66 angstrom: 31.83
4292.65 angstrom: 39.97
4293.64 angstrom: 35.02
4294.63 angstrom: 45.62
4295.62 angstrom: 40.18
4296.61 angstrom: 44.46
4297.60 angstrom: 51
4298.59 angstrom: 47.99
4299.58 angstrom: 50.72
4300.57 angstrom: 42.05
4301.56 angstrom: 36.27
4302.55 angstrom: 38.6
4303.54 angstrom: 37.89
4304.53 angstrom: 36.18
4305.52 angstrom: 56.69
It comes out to 0.47 mag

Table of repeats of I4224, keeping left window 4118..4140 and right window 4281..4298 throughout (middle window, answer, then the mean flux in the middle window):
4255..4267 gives 0.07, 38.8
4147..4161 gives -0.14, 49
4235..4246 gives 0.19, 35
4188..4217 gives -0.05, 44.6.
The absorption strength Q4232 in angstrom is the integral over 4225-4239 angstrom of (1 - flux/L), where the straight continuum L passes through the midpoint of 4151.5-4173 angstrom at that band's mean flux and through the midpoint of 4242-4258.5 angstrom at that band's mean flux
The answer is 7.7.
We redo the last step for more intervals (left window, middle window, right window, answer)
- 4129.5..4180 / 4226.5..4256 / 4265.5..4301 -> 8.9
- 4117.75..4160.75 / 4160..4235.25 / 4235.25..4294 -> 2.8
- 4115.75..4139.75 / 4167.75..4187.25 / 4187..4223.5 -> -1.8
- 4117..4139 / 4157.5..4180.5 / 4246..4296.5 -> -3.3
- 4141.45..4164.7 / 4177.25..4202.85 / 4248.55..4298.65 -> -2.0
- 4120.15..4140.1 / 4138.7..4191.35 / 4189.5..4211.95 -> -4.0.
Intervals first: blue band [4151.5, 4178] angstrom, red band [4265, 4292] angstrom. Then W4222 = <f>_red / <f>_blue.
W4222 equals 0.84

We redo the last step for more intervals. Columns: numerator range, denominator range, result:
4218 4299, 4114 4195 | 0.76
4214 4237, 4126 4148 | 0.56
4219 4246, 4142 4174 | 0.56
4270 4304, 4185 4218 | 0.88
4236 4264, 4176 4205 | 0.77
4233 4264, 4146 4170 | 0.72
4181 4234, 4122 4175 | 0.84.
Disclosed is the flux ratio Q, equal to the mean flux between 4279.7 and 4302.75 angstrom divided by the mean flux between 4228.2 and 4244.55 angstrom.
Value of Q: 1.7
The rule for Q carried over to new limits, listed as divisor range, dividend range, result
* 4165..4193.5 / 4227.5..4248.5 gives 0.59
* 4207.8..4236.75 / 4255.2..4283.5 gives 1.36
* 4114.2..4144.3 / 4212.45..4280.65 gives 0.77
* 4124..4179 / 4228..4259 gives 0.68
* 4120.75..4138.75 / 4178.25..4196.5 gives 1.21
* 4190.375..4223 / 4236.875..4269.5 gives 0.93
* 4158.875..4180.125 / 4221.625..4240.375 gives 0.43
